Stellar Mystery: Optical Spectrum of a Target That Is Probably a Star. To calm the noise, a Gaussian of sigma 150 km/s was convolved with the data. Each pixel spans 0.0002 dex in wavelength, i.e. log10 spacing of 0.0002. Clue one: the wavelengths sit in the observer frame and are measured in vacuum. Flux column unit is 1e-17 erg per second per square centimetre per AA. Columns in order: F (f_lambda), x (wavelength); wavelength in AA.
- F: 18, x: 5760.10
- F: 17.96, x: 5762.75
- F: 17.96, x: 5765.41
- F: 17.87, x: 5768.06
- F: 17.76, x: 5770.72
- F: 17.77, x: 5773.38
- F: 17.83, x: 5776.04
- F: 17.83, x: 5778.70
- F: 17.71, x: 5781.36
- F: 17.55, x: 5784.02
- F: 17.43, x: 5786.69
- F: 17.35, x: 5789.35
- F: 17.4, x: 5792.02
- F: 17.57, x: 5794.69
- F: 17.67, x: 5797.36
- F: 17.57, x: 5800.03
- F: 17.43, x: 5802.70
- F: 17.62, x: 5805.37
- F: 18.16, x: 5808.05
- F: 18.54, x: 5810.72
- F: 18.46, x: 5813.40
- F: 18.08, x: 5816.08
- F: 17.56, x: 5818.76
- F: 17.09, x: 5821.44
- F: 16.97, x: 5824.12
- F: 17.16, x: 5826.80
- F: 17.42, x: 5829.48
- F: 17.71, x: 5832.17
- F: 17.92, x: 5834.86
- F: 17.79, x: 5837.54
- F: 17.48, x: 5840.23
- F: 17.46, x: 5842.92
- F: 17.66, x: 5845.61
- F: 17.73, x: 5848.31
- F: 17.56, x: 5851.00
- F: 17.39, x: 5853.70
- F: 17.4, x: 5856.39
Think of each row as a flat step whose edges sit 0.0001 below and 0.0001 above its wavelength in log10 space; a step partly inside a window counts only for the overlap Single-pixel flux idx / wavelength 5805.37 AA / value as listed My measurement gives 17.62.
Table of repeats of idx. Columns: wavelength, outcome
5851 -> 17.56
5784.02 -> 17.55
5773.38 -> 17.77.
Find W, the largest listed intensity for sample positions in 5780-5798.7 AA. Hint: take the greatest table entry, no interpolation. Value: 17.71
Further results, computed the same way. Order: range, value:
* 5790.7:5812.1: 18.54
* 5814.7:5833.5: 18.08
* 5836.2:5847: 17.79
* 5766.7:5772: 17.87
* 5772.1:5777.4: 17.83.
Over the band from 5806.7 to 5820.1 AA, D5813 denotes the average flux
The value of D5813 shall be 18.2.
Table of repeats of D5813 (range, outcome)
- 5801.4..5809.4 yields 17.7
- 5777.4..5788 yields 17.6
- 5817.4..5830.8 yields 17.3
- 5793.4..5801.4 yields 17.6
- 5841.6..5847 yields 17.5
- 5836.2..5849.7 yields 17.6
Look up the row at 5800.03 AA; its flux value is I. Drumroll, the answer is 17.57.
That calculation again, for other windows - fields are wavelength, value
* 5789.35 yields 17.35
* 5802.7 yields 17.43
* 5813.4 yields 18.46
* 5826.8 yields 17.16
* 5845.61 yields 17.66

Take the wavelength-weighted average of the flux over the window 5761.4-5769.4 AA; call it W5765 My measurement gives 17.9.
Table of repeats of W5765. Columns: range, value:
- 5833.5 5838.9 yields 17.9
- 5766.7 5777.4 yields 17.8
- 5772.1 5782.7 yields 17.8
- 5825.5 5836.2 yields 17.6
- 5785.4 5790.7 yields 17.4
